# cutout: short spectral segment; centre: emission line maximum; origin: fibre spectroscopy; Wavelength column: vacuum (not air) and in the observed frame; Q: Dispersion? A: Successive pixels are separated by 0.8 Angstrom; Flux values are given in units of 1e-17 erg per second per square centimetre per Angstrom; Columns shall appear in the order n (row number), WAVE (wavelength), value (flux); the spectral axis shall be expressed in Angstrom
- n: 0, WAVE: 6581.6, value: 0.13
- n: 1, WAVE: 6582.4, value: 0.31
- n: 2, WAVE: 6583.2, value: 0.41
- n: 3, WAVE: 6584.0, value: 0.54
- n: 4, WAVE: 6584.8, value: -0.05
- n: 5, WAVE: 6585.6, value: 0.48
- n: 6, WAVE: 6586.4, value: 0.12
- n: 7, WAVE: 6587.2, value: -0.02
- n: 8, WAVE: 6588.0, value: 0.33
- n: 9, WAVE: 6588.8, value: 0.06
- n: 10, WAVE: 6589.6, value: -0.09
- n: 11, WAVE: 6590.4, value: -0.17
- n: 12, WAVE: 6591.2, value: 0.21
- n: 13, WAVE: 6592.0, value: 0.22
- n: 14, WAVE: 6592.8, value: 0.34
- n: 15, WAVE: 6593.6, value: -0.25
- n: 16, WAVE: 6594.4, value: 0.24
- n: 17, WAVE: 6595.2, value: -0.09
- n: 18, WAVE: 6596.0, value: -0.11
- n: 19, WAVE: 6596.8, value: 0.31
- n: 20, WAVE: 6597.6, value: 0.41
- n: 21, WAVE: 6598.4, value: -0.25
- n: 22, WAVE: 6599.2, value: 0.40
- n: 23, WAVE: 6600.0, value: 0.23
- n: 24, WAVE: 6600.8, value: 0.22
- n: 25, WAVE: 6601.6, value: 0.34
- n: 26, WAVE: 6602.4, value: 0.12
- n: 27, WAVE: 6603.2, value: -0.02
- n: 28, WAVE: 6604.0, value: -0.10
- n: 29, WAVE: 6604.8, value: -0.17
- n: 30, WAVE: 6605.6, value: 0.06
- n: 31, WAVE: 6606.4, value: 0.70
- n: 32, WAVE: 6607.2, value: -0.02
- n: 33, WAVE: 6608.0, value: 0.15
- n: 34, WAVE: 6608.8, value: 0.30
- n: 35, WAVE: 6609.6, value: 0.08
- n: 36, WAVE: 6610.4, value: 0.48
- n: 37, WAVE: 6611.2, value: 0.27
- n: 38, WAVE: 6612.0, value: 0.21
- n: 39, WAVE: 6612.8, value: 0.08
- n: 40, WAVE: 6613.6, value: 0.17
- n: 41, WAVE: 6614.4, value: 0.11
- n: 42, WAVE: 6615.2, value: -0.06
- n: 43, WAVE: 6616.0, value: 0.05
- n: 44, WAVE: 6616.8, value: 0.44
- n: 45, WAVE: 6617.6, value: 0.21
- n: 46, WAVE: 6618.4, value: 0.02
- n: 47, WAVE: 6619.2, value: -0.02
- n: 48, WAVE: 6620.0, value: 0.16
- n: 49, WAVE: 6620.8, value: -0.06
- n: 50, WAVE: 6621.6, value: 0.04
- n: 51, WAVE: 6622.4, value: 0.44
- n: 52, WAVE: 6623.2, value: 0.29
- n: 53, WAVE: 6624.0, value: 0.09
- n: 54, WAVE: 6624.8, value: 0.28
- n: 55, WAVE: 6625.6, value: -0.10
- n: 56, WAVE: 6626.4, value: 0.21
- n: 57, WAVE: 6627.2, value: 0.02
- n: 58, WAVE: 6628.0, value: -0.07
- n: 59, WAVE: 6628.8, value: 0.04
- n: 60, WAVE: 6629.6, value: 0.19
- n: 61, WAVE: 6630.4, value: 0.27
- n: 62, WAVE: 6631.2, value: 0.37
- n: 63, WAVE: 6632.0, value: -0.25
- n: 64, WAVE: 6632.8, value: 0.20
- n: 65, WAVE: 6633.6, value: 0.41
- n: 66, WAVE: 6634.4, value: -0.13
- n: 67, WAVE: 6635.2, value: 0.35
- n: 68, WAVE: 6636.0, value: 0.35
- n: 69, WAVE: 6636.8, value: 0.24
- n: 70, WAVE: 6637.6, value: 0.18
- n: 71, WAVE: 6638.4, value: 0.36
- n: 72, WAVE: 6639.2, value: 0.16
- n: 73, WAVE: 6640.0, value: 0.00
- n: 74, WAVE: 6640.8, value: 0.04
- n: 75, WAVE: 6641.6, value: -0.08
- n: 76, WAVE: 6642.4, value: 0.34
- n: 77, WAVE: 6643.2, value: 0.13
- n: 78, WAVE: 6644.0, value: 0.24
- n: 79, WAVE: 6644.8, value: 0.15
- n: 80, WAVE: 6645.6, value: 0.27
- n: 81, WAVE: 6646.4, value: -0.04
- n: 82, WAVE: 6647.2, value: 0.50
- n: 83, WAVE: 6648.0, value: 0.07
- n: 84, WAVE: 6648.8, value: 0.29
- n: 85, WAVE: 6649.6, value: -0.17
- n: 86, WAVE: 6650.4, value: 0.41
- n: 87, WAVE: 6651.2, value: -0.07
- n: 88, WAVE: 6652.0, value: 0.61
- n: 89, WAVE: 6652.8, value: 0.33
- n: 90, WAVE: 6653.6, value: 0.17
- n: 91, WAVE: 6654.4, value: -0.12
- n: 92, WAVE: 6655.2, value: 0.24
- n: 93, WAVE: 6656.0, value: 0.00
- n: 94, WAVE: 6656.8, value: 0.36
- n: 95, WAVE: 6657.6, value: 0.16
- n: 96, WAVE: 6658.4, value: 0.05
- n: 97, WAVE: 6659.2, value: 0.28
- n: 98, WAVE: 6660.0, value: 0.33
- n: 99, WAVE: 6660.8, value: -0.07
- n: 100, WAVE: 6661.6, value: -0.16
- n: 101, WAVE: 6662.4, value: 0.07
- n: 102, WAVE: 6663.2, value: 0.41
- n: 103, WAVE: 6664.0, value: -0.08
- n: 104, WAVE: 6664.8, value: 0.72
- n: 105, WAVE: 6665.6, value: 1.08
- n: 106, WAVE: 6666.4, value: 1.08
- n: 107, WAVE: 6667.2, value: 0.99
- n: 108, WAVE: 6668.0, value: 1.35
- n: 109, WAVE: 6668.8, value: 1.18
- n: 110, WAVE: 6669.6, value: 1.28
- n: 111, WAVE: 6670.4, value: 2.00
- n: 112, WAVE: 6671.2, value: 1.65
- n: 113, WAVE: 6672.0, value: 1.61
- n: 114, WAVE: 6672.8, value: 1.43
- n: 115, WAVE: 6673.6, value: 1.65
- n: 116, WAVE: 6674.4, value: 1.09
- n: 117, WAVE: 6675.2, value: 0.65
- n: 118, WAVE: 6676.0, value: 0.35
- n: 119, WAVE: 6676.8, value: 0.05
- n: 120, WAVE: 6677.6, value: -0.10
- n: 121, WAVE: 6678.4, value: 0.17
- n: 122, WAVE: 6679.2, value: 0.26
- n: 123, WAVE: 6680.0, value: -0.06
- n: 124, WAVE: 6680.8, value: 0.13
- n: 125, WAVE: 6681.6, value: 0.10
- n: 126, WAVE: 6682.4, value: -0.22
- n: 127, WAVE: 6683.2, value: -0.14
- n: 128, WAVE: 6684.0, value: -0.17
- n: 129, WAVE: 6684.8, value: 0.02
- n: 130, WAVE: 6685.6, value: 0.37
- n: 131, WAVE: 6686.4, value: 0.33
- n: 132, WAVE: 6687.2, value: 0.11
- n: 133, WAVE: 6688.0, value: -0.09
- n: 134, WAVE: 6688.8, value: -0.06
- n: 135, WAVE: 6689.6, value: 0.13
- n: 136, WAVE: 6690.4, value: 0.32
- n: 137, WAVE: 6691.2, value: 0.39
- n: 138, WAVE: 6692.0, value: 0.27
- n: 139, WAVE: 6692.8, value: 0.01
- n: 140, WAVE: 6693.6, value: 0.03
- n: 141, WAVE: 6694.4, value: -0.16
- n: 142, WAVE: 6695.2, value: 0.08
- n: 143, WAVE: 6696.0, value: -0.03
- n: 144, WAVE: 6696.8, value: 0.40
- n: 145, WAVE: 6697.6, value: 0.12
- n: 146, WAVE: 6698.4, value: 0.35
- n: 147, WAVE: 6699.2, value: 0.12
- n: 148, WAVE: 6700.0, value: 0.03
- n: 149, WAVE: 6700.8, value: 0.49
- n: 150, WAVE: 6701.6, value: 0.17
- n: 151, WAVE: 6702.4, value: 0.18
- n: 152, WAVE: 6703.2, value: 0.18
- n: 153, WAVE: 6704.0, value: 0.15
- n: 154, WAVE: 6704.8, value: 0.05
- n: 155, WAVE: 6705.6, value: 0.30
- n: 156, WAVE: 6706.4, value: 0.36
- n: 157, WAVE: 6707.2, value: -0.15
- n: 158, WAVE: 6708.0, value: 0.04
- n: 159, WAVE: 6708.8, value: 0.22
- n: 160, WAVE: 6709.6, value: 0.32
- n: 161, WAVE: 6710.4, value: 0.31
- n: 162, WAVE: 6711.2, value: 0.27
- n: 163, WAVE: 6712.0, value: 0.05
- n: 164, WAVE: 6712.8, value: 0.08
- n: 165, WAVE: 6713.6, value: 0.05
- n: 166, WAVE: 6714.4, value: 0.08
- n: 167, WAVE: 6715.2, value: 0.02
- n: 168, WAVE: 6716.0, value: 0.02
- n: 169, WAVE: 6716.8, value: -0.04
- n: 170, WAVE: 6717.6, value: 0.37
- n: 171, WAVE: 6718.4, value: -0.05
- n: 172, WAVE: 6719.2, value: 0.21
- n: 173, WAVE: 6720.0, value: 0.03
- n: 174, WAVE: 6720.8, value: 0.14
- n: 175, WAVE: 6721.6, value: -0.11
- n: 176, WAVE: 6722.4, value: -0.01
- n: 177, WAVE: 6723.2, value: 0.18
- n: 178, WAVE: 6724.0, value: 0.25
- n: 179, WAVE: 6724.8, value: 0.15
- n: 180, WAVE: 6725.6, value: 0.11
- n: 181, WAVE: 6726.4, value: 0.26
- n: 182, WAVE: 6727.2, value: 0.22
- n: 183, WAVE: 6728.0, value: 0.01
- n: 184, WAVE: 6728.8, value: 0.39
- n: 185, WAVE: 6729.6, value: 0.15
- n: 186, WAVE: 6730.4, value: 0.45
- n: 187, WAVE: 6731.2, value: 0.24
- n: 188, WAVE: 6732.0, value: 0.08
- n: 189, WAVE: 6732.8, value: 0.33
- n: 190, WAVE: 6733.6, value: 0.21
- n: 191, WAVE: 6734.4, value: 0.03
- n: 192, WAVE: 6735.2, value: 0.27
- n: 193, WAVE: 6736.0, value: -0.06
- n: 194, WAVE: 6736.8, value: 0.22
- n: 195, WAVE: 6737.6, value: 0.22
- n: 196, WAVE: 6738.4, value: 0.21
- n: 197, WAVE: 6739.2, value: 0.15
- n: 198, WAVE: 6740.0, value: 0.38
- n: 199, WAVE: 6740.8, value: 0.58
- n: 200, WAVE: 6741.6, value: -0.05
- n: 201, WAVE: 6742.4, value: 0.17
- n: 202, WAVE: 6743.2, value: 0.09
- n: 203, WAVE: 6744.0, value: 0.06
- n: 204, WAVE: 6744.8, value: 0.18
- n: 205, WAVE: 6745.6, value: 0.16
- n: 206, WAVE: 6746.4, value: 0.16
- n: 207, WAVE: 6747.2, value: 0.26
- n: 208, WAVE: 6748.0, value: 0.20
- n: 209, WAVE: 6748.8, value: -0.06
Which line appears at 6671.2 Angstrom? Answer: [O II] 3727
